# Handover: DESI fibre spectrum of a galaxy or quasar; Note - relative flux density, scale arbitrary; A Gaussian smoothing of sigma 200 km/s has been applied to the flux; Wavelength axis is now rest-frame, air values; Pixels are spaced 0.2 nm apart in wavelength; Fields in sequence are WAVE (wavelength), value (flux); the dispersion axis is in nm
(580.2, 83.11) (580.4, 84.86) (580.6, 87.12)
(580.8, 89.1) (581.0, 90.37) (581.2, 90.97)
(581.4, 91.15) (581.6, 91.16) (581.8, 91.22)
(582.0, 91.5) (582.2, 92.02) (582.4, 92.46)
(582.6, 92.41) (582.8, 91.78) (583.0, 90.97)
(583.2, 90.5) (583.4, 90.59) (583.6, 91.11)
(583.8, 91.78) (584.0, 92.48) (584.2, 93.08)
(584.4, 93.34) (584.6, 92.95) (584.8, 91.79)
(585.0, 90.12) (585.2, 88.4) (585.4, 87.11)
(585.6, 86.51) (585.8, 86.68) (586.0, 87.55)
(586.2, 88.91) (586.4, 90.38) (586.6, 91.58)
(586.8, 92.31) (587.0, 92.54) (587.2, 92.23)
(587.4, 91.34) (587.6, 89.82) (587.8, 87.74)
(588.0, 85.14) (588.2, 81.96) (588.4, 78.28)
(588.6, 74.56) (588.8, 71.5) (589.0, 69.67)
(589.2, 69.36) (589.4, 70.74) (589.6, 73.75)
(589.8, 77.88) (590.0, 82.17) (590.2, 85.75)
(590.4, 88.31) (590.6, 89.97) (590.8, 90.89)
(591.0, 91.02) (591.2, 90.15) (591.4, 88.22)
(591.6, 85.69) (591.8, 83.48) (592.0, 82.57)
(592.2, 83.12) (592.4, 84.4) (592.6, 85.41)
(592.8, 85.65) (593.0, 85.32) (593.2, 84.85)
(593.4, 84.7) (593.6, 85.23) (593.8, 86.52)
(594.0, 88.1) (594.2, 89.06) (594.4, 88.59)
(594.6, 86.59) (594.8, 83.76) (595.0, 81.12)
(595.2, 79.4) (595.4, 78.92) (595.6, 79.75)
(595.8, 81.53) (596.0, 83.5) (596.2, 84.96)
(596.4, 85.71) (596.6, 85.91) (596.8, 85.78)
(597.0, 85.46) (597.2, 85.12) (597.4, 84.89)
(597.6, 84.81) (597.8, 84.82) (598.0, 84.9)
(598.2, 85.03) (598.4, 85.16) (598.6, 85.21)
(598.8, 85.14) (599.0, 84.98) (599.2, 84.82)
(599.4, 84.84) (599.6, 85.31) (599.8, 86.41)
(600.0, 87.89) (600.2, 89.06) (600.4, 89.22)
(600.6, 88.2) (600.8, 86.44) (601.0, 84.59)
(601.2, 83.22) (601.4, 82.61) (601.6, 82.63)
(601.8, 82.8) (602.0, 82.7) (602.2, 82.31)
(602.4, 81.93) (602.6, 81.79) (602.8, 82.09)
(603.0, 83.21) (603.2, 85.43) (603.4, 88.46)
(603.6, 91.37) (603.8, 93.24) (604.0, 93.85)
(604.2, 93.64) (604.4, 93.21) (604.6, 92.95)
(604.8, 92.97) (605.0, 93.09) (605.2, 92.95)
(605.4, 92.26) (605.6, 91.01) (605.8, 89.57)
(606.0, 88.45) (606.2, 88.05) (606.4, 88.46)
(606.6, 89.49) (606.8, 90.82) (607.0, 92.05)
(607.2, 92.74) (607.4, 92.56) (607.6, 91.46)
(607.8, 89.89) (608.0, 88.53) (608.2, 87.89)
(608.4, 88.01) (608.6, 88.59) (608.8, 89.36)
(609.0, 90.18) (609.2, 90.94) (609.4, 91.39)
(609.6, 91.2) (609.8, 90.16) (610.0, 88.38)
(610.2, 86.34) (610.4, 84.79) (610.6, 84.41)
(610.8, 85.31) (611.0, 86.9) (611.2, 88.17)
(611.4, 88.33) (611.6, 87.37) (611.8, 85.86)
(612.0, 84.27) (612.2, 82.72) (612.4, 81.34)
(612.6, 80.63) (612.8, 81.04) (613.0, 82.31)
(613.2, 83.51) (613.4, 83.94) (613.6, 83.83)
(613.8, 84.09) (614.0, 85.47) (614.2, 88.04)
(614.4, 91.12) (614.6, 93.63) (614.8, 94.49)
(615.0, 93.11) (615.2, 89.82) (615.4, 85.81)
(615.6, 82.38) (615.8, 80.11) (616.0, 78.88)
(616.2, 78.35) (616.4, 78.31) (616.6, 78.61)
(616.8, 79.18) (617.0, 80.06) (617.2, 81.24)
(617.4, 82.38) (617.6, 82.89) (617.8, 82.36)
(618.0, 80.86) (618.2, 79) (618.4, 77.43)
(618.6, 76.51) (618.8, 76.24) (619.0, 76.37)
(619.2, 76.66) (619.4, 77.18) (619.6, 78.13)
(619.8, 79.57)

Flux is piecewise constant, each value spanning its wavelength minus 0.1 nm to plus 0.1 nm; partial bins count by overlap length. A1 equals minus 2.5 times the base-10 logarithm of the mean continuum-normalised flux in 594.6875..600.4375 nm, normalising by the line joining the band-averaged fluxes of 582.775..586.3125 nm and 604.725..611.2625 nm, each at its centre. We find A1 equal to 0.07 mag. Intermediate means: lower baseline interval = 90.3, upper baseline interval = 89.6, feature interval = 84.6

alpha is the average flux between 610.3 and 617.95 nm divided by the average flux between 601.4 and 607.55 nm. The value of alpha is 0.9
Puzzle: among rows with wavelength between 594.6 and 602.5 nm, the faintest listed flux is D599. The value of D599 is 78.92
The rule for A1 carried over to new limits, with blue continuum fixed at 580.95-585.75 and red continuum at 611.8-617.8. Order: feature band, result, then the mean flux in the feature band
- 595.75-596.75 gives 0.04 mag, 84.5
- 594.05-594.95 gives 0.02 mag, 86.7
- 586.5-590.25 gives 0.10 mag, 82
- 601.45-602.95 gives 0.06 mag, 82.4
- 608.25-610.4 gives -0.05 mag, 89.2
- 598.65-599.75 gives 0.03 mag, 85.1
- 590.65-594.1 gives 0.03 mag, 86.2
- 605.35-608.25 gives -0.06 mag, 90.2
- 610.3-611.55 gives -0.02 mag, 86.4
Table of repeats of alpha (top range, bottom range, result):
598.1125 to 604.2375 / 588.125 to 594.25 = 1.04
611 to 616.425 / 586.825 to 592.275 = 1.02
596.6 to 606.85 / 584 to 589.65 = 1.02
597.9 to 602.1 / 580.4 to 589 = 0.96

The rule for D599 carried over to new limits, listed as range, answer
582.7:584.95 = 90.5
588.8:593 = 69.36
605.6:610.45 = 84.79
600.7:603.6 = 81.79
